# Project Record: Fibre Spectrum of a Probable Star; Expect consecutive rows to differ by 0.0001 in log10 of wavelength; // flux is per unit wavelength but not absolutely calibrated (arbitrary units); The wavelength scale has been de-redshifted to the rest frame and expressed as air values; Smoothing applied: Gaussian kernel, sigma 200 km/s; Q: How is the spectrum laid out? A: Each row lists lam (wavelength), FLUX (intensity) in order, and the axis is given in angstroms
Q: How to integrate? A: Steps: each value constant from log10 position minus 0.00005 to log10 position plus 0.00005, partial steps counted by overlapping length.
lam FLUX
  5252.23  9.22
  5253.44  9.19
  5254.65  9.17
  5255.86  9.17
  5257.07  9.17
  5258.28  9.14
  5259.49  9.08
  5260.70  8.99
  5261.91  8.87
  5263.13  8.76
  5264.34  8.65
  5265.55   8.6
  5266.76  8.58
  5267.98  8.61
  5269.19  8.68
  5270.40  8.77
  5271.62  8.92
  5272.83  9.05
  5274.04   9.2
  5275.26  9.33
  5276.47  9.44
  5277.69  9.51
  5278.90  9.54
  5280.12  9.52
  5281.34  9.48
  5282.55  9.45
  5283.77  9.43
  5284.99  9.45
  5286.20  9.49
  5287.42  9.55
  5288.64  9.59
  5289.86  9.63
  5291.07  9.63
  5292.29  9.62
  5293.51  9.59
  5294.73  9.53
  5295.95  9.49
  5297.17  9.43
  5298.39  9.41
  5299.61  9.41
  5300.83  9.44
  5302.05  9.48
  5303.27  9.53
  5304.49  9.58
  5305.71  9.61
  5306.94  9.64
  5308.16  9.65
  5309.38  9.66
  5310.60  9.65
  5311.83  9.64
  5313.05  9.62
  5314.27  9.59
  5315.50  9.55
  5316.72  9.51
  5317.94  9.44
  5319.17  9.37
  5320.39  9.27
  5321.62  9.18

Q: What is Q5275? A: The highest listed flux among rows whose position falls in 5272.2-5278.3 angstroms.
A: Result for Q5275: 9.51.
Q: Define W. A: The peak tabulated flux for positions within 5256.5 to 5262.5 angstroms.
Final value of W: 9.17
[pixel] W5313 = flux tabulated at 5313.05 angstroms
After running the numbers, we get 9.62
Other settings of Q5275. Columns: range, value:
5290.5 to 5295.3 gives 9.63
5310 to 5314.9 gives 9.65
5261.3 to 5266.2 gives 8.87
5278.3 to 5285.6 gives 9.54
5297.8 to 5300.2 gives 9.41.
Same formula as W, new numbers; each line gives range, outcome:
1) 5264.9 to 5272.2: 8.92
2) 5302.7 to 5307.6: 9.64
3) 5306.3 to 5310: 9.66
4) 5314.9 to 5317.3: 9.55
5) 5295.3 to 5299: 9.49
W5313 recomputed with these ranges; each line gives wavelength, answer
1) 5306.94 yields 9.64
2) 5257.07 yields 9.17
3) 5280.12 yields 9.52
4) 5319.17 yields 9.37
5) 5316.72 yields 9.51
